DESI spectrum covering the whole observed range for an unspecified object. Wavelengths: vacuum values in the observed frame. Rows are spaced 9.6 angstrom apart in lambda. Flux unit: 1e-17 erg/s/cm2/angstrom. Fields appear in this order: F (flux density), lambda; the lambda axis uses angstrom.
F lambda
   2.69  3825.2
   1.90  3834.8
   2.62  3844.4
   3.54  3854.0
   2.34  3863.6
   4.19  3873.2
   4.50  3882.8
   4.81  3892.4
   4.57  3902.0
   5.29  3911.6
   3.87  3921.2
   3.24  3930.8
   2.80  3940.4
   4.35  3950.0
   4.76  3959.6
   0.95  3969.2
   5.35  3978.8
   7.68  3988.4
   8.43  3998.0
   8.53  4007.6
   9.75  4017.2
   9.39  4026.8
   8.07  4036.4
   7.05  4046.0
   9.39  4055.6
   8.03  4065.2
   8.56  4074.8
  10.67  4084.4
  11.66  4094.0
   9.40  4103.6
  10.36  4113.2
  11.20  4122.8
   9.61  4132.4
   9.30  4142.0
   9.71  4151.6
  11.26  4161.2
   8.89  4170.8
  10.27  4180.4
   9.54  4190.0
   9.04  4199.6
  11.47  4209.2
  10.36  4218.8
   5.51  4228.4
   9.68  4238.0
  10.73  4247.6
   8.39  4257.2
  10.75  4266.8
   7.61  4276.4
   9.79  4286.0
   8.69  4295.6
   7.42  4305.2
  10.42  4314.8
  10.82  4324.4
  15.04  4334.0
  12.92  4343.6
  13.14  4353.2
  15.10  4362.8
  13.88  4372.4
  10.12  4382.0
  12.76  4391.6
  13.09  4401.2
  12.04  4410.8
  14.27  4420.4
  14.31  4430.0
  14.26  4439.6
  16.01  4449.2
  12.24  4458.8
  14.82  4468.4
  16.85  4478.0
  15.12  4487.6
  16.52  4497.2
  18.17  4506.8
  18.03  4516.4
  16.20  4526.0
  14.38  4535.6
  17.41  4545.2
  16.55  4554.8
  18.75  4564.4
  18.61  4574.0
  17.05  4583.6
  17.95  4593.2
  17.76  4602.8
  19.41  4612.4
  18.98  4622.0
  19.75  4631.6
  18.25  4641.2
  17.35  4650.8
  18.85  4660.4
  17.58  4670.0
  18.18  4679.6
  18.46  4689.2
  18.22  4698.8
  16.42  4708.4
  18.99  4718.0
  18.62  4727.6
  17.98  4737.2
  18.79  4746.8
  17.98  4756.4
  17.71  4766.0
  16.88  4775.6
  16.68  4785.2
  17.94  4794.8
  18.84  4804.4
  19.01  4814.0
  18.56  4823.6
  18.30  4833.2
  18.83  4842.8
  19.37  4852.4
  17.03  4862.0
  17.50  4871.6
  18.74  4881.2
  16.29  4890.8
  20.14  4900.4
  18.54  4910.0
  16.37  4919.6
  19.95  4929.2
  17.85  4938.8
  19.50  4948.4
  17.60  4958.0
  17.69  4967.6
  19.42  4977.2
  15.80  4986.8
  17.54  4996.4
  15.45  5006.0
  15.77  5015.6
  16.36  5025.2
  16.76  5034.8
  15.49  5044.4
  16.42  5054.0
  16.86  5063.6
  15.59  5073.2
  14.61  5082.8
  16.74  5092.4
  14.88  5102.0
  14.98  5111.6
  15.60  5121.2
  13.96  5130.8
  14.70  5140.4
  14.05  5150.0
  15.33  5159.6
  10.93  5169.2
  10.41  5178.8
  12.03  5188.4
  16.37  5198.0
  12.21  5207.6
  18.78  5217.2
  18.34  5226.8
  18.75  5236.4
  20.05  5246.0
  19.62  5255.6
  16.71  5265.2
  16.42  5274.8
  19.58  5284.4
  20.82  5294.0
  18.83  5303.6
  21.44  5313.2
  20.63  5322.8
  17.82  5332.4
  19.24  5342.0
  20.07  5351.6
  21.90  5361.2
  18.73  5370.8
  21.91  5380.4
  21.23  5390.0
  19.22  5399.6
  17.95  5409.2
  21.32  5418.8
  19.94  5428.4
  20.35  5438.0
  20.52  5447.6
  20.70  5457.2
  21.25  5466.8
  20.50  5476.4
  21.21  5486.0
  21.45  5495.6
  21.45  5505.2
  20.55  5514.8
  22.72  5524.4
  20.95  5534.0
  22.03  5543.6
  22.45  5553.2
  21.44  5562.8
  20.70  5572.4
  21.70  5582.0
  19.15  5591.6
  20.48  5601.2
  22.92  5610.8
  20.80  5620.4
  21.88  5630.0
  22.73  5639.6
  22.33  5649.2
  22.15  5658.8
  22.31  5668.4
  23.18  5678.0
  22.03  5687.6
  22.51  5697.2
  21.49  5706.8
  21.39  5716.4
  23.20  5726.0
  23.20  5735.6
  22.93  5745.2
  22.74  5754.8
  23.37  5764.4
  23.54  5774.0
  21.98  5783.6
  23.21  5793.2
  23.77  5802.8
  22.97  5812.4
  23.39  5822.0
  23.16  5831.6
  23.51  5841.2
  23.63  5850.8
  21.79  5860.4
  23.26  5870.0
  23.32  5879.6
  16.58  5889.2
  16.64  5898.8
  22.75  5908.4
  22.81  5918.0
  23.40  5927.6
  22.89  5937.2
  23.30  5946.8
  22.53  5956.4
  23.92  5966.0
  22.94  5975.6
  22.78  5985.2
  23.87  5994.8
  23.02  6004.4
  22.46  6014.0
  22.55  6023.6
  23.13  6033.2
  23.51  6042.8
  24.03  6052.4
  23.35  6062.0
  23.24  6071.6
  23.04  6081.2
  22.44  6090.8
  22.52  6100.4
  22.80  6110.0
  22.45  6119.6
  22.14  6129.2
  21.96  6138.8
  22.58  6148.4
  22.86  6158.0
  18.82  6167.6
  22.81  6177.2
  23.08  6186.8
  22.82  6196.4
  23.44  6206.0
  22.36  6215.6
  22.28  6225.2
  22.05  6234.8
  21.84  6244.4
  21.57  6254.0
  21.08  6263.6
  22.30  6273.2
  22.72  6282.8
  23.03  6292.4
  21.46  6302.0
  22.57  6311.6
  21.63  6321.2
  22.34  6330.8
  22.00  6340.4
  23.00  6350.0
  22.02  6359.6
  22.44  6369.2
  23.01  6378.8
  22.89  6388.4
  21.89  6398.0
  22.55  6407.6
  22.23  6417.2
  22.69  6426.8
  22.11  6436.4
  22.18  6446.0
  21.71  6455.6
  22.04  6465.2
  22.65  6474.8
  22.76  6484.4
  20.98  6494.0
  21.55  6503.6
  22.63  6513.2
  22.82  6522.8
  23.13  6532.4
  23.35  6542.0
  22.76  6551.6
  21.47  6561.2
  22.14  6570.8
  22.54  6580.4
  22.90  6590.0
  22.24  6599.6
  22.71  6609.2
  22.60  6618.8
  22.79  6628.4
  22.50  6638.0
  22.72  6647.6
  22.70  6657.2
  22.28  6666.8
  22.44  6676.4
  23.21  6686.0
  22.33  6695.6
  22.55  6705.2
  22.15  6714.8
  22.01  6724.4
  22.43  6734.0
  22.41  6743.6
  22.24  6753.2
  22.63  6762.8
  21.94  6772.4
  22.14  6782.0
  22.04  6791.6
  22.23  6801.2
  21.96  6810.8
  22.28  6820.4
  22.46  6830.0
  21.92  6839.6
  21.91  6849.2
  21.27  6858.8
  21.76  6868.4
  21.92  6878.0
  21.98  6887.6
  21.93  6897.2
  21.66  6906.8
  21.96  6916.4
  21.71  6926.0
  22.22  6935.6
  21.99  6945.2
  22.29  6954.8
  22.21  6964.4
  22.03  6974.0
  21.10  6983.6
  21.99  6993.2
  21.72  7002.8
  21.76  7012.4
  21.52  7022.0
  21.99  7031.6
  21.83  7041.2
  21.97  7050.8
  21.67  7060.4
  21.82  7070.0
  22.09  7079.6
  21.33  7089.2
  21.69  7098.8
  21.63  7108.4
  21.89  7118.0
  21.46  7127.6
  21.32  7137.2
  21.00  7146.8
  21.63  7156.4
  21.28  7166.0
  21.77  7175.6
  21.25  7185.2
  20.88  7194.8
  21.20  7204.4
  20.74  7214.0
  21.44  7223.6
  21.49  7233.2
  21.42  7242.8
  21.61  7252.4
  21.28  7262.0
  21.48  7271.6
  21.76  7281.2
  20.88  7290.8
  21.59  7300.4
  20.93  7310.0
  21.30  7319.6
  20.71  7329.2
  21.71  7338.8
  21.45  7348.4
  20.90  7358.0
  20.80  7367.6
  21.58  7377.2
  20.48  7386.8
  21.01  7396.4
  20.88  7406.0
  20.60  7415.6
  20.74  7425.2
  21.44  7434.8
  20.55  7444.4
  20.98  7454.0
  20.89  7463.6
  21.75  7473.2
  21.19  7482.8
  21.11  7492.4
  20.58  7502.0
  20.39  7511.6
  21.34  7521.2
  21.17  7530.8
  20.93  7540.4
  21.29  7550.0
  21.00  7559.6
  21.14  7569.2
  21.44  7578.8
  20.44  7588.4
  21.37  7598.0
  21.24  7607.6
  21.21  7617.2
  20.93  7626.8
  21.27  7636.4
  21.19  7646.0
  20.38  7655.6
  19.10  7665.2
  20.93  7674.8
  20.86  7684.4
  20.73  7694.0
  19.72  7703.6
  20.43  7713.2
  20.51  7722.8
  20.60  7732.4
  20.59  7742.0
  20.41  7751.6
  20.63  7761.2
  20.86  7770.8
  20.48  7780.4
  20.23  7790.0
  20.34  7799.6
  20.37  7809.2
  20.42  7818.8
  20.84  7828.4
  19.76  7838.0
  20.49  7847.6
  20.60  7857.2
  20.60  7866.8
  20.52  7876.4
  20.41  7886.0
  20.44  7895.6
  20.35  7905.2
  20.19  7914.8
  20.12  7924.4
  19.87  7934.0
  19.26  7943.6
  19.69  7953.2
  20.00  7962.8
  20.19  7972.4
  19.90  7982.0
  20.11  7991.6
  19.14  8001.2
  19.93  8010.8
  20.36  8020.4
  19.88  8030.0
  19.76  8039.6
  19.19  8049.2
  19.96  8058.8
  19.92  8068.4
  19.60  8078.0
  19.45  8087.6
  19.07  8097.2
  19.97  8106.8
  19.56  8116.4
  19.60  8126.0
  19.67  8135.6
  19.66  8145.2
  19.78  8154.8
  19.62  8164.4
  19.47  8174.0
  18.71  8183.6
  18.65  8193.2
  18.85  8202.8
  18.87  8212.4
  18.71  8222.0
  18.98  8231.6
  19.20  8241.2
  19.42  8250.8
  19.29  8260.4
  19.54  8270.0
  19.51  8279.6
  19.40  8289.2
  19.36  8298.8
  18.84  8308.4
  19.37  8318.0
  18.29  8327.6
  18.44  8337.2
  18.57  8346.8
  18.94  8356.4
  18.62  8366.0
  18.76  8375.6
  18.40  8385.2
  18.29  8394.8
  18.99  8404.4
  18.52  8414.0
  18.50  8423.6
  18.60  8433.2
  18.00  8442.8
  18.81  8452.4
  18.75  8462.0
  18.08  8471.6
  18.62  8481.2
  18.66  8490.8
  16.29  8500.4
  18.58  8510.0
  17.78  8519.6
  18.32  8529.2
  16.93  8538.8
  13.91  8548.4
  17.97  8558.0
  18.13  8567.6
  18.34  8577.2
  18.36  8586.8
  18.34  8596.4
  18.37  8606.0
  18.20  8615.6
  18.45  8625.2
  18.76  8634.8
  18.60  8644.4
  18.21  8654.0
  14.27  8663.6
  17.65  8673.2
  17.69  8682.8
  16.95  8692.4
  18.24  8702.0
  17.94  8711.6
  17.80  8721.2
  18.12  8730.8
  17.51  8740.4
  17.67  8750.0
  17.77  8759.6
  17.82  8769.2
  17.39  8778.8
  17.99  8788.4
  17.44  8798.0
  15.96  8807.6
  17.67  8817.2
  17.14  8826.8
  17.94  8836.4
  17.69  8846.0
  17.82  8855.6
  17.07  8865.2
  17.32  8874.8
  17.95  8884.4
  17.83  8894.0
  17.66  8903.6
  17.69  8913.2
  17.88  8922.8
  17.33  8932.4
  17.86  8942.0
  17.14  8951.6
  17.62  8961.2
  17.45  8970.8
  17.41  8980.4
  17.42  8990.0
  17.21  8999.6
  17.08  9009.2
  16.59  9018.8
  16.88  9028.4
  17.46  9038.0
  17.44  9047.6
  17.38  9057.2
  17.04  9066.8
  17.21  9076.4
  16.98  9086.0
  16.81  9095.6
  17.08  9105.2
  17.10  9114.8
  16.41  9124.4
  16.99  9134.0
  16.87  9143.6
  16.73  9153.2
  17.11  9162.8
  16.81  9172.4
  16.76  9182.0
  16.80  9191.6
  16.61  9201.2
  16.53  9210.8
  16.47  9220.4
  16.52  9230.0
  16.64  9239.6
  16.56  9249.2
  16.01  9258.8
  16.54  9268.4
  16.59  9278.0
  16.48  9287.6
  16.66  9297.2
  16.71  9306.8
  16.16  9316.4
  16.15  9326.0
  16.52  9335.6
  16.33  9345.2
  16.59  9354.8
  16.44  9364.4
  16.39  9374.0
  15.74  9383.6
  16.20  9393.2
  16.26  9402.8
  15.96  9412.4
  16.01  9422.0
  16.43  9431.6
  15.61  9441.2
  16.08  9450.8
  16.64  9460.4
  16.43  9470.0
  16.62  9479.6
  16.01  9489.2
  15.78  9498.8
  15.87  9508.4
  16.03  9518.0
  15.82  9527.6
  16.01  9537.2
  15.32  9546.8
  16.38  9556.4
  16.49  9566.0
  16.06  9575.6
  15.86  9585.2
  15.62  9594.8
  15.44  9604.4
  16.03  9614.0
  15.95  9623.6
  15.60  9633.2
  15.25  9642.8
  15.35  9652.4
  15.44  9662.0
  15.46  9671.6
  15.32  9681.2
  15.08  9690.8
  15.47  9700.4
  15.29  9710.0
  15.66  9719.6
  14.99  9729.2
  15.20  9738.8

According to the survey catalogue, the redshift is 0.000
